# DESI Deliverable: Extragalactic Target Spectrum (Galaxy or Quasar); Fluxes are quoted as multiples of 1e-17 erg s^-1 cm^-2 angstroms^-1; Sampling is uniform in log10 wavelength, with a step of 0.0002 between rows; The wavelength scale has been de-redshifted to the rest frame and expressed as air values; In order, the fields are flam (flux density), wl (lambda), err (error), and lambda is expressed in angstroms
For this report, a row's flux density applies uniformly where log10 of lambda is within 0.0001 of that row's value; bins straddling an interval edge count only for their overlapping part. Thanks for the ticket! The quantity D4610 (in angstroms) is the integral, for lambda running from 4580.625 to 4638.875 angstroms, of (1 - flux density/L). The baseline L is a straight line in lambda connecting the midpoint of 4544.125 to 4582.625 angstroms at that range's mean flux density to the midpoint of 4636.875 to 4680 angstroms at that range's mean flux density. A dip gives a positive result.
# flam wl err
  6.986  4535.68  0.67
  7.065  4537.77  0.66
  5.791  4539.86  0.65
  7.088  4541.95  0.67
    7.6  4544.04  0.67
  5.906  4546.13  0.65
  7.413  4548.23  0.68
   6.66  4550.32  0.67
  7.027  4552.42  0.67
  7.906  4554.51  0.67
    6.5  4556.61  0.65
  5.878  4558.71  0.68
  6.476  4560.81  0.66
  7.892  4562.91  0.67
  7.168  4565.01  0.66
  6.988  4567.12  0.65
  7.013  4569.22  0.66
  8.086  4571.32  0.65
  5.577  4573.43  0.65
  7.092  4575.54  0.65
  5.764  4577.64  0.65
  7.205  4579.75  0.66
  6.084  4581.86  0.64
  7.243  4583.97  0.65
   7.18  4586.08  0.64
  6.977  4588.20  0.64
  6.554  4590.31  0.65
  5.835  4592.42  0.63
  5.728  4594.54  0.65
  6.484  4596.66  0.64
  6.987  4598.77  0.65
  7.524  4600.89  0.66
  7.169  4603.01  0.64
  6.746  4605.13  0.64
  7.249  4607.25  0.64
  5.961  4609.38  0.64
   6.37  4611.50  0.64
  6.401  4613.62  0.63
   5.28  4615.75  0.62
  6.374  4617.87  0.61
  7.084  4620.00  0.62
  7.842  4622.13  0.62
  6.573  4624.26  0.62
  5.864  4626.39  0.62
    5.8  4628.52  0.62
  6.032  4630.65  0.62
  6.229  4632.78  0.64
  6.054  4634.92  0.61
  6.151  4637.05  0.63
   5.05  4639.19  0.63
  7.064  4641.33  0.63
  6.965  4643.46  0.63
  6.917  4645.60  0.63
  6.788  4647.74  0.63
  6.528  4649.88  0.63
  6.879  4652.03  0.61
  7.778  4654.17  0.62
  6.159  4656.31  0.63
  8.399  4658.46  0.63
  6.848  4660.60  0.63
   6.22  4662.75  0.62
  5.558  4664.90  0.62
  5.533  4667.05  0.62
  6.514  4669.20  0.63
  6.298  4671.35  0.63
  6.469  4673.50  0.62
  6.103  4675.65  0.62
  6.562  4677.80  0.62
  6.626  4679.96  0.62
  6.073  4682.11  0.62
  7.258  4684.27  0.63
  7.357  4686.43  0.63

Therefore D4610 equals 1.79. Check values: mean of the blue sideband 6.84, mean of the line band 6.49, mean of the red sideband 6.55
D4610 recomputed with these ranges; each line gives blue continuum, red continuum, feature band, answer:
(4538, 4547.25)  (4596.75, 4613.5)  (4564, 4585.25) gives -0.30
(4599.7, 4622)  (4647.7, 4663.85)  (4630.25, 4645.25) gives 1.27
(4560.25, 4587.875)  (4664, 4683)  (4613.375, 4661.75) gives -0.88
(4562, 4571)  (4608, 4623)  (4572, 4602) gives 1.52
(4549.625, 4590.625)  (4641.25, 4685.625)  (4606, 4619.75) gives 0.89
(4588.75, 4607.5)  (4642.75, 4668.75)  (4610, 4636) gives 1.45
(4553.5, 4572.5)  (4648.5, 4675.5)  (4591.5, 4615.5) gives 1.17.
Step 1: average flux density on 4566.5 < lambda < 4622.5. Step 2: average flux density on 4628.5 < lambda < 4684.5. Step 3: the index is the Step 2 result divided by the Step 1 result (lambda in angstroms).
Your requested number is 1.0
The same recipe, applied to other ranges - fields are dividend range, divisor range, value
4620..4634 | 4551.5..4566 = 0.92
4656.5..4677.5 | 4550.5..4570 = 0.92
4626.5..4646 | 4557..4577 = 0.90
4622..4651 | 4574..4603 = 0.96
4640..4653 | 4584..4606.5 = 1.01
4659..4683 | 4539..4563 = 0.93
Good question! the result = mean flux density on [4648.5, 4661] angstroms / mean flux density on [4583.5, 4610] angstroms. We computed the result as 1.05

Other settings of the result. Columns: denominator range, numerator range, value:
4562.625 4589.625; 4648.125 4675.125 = 0.95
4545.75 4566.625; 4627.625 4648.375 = 0.91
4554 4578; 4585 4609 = 0.98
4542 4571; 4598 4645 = 0.93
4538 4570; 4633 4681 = 0.95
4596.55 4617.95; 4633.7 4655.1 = 1.00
